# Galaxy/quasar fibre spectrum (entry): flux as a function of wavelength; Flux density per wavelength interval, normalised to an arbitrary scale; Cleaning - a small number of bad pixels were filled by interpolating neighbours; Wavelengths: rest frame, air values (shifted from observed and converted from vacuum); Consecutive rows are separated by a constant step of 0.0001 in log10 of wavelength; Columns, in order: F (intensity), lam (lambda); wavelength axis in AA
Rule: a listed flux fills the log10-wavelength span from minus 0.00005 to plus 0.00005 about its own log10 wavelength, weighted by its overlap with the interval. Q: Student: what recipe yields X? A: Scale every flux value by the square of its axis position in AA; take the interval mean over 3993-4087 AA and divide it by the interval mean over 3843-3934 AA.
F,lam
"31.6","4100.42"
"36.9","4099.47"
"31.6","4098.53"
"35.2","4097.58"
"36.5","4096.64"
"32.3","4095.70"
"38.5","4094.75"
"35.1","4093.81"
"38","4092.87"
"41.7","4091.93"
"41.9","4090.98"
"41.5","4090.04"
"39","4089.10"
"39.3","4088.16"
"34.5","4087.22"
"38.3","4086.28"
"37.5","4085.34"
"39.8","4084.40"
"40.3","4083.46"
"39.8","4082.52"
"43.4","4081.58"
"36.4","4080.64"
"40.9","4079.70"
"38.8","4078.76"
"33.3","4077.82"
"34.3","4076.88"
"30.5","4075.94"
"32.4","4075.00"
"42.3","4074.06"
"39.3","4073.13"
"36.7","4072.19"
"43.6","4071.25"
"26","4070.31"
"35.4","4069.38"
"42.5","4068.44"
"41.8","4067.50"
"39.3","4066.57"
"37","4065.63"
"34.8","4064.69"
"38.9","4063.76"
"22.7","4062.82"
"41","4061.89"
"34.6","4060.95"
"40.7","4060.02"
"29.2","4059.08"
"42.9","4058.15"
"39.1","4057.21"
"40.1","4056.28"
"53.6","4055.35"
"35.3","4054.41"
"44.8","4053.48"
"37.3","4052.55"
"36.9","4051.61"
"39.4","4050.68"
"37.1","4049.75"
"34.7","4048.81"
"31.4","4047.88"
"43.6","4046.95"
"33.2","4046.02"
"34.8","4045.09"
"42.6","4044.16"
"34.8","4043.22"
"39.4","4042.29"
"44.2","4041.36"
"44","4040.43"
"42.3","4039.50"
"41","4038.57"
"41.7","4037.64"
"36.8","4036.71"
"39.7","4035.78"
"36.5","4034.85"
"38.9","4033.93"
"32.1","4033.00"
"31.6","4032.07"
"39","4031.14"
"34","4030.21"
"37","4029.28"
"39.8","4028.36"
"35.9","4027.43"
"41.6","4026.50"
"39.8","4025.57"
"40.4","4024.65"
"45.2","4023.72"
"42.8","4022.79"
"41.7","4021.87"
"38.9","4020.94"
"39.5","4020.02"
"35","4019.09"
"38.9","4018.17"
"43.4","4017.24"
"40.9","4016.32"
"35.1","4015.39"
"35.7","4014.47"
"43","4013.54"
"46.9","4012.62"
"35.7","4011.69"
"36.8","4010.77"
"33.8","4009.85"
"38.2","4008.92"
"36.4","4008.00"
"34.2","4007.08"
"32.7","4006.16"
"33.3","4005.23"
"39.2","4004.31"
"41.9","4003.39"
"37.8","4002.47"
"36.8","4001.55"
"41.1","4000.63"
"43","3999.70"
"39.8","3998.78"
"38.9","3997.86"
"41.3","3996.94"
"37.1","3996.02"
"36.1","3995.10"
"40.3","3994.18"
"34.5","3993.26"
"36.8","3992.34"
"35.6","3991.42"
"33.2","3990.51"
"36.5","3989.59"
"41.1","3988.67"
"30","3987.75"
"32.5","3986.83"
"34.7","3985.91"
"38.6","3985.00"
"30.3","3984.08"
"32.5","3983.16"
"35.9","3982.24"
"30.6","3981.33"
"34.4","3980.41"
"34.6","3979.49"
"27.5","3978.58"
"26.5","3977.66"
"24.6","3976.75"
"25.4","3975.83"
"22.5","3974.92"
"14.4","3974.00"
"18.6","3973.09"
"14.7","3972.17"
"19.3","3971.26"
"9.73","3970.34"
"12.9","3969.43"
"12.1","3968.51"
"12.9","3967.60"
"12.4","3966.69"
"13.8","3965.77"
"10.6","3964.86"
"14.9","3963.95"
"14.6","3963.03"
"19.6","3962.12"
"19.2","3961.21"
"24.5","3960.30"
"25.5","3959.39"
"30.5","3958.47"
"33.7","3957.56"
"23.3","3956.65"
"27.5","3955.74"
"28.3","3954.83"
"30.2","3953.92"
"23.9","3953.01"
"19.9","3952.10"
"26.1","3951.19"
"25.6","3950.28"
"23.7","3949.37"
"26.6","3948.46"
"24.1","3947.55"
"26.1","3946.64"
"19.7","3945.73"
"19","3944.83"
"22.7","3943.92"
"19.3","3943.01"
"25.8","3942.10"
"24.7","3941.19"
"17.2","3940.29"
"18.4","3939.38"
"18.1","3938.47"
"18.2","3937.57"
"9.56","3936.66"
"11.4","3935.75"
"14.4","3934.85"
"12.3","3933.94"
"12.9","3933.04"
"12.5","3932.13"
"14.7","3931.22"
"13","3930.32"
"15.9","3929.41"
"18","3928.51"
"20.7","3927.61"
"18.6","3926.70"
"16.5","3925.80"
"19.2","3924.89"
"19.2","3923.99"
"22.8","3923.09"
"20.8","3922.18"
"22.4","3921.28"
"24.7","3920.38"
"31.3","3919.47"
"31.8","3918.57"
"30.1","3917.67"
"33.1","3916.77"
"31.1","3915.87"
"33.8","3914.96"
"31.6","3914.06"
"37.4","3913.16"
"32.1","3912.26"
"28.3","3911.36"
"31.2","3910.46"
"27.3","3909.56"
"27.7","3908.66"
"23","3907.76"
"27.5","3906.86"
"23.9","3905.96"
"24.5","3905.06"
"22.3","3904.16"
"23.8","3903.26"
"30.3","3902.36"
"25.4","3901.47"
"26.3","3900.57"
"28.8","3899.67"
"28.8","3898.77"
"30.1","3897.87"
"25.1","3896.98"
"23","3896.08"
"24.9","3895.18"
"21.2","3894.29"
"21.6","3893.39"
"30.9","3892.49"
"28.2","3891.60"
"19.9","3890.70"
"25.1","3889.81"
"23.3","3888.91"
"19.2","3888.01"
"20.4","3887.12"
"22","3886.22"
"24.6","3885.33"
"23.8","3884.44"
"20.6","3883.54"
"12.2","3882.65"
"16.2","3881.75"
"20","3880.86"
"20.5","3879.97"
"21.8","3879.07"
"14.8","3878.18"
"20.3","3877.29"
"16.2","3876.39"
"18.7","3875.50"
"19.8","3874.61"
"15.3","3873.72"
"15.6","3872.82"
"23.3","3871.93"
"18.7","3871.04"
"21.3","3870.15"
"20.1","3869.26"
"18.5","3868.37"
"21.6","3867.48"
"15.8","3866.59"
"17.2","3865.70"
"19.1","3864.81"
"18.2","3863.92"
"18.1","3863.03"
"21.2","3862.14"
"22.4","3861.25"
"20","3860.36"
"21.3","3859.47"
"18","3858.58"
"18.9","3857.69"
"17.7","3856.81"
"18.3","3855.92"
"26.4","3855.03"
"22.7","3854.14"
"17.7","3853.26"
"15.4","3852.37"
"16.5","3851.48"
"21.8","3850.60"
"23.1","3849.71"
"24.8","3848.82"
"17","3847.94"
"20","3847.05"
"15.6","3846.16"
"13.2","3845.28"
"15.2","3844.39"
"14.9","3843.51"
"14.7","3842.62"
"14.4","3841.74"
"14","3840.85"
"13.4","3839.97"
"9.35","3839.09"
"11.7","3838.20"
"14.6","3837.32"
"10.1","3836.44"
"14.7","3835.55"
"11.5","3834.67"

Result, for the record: 1.89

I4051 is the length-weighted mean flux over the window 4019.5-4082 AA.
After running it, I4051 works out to 38.2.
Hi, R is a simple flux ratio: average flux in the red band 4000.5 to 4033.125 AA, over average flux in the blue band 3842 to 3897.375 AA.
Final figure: 1.92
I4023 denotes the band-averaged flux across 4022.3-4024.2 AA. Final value 43.9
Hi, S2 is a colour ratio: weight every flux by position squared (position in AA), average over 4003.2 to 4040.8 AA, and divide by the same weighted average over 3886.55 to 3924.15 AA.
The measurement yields 1.54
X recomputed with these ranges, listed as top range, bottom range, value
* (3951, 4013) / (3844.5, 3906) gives 1.47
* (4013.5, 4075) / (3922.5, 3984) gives 1.93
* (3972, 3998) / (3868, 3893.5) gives 1.64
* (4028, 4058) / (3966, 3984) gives 1.80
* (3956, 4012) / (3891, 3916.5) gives 1.11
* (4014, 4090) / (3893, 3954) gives 1.76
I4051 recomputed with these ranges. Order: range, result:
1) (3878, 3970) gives 22.4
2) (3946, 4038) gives 31.6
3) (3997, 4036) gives 38.4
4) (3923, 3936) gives 16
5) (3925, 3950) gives 18.4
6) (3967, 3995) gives 27.8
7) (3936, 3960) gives 23.3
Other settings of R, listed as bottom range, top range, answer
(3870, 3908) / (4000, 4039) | 1.71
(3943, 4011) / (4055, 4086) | 1.34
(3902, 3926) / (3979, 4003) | 1.34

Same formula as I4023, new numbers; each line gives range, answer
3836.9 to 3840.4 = 12.2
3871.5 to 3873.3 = 19.3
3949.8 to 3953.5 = 23.9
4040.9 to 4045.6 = 39.1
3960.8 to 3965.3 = 15.8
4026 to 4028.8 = 39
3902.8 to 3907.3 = 24.4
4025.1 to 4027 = 40.6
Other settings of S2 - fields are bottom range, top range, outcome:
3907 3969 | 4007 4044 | 1.84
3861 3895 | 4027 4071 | 2.04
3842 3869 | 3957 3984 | 1.23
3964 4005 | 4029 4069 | 1.33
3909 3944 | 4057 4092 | 1.83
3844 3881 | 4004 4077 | 2.18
